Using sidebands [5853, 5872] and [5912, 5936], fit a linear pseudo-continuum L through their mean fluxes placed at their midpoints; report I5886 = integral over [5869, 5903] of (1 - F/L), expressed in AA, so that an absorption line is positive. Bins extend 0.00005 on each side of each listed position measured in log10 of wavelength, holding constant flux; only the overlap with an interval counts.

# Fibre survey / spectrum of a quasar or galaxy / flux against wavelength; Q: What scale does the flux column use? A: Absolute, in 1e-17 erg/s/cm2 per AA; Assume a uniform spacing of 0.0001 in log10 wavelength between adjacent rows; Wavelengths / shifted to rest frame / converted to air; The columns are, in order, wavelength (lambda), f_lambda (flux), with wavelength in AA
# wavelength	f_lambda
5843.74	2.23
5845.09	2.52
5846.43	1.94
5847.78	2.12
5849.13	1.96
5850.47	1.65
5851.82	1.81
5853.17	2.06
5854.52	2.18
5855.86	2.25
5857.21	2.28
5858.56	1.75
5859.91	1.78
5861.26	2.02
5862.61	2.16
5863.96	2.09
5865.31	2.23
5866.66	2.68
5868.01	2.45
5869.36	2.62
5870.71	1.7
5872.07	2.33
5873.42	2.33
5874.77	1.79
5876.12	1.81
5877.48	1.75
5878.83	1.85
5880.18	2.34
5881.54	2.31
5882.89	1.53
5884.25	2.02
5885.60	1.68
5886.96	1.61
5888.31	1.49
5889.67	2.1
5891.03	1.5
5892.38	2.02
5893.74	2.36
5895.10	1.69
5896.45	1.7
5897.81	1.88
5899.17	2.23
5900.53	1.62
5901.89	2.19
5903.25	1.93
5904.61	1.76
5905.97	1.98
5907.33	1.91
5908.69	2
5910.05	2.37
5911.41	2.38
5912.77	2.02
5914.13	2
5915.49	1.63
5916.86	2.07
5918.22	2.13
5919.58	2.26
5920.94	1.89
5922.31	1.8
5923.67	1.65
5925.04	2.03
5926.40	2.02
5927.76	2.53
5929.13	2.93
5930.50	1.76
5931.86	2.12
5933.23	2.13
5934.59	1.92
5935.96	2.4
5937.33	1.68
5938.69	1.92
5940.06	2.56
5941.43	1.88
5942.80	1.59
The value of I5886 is 3.2 AA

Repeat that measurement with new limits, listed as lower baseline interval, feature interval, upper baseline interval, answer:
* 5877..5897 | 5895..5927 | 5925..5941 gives 0.8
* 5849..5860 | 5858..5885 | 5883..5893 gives -3.0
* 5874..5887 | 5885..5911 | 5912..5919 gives 0.4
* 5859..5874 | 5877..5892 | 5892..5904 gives 1.6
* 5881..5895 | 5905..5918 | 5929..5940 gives -0.4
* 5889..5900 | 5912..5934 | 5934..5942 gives -0.5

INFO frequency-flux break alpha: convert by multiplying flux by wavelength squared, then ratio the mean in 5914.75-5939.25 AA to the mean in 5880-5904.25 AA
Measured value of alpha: 1.1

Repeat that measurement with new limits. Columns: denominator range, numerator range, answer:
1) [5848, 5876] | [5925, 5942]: 1.05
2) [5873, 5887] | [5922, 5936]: 1.12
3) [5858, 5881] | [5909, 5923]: 0.99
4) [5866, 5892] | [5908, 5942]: 1.06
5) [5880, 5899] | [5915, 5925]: 1.04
